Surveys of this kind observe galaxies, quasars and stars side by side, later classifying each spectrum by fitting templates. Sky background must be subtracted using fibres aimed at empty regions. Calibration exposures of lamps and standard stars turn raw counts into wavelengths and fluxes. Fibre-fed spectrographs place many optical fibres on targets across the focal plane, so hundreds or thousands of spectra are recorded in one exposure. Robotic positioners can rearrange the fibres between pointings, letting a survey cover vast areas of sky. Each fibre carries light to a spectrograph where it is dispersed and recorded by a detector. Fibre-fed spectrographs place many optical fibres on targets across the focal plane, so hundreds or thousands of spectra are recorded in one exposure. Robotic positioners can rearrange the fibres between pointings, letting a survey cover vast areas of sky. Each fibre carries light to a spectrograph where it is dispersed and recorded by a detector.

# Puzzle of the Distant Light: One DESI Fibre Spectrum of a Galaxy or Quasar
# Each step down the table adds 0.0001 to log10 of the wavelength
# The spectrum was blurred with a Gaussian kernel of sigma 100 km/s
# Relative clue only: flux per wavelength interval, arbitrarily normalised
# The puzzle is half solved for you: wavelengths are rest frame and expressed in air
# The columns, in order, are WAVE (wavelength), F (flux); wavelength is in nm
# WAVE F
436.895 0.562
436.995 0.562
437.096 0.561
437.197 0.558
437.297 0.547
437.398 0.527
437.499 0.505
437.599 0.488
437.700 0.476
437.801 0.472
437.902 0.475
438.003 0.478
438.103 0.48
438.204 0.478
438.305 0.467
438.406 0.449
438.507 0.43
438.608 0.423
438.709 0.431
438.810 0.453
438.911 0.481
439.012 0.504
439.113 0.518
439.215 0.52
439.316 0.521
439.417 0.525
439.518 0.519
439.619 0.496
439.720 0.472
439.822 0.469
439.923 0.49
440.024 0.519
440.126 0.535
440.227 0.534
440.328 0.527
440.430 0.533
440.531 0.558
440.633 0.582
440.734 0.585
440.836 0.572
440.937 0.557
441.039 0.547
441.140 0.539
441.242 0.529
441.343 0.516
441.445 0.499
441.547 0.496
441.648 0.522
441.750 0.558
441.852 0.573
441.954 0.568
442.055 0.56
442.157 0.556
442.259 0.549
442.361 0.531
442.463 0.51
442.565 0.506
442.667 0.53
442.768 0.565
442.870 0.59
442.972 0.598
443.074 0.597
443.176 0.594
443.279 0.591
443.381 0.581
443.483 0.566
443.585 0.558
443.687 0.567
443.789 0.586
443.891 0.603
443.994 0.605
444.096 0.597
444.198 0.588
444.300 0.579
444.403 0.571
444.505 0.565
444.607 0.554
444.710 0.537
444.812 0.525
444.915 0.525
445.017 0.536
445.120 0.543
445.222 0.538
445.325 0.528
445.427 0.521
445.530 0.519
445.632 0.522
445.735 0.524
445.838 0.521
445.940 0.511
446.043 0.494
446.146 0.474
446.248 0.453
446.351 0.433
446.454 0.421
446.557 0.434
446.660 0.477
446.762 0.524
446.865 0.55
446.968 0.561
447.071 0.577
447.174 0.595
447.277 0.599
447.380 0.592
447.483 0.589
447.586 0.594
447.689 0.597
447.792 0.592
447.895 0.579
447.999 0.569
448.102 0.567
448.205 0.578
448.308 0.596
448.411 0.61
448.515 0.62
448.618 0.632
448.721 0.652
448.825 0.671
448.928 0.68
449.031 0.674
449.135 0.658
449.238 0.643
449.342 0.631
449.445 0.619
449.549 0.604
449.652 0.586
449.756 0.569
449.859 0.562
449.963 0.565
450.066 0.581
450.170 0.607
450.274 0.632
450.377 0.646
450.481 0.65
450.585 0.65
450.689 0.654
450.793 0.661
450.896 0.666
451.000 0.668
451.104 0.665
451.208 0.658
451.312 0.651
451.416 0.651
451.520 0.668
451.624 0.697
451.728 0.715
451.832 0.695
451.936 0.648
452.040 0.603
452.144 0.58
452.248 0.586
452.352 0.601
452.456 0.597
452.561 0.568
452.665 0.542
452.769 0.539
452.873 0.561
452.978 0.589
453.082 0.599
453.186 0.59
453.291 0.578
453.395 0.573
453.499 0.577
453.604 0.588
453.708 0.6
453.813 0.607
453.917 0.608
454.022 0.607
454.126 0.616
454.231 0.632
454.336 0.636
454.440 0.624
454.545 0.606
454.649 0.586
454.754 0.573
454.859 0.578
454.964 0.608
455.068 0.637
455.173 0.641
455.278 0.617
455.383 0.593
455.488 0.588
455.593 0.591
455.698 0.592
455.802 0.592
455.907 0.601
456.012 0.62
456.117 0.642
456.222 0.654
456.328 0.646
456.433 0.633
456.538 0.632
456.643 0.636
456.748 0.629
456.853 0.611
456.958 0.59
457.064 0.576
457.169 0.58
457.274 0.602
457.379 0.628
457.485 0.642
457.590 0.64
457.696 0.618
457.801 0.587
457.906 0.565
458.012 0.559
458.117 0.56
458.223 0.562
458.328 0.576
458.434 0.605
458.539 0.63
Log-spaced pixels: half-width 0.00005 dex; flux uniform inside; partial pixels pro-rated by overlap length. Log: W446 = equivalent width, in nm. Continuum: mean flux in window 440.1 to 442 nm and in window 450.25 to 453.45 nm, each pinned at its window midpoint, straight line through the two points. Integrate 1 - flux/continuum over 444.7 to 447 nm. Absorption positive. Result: 0.291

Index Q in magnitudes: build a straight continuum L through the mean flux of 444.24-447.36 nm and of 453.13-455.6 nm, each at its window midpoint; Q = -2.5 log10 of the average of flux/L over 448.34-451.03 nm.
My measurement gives -0.128 mag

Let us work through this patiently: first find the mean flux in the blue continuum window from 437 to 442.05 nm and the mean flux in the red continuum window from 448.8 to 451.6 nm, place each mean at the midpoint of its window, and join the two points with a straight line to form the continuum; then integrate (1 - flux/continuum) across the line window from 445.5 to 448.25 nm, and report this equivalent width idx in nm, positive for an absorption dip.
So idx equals 0.290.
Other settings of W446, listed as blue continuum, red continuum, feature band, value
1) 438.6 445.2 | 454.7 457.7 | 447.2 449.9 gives -0.17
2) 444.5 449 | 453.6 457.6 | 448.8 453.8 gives -0.32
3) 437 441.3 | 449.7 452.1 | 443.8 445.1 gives 0.01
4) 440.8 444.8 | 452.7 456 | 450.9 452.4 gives -0.16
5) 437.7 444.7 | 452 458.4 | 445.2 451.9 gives -0.27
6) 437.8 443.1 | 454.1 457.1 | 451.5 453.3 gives -0.05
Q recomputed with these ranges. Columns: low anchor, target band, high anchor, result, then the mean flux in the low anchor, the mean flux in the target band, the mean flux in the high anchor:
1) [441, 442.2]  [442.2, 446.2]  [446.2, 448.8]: -0.01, 0.539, 0.551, 0.561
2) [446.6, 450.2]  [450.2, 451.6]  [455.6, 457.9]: -0.09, 0.597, 0.655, 0.615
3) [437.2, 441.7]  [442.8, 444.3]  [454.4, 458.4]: -0.11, 0.506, 0.587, 0.606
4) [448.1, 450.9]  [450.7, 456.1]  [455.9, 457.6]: 0.02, 0.624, 0.614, 0.621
